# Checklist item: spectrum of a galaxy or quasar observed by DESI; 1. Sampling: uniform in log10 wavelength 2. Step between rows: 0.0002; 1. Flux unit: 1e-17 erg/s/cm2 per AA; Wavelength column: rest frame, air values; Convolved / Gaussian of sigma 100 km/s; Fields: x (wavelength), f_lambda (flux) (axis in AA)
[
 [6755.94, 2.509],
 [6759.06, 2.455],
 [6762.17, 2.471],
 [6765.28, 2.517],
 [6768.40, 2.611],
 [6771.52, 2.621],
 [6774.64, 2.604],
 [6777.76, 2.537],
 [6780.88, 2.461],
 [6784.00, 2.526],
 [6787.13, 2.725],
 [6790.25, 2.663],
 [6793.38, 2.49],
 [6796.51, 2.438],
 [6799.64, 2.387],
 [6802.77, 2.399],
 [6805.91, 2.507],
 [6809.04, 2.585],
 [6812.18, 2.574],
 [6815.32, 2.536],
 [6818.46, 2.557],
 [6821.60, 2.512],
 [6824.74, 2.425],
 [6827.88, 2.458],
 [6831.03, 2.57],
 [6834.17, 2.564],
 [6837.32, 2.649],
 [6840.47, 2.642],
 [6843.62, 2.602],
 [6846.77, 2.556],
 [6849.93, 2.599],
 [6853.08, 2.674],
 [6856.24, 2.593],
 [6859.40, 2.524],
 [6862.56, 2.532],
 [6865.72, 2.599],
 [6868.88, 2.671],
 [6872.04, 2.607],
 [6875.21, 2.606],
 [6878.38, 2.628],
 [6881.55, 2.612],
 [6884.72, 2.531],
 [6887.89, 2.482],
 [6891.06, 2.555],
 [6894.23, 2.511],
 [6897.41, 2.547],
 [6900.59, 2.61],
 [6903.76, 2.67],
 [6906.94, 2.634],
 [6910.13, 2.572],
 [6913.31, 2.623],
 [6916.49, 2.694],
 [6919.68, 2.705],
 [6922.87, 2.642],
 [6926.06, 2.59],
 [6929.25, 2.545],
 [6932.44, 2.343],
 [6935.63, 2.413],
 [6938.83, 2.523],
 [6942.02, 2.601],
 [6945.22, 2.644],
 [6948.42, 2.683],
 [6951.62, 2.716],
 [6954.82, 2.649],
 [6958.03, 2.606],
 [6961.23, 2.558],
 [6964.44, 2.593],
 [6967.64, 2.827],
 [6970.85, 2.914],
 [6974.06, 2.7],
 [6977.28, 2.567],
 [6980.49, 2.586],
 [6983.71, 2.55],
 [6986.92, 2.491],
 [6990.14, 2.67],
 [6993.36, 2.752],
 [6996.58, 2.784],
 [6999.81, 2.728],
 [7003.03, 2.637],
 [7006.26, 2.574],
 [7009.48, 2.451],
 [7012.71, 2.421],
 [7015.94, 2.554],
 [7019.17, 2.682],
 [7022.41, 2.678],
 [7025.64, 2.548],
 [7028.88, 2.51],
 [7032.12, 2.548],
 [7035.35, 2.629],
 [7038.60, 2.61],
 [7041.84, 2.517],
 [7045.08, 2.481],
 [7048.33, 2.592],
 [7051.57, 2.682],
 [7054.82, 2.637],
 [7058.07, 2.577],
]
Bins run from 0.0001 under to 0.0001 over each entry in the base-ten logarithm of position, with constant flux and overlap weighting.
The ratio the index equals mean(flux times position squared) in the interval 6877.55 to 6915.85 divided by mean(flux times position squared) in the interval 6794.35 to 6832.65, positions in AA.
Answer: 1.06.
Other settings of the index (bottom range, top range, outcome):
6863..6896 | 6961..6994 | 1.06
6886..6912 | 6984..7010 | 1.06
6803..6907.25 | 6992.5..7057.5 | 1.06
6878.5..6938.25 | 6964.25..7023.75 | 1.05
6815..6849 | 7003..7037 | 1.06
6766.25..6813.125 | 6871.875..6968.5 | 1.06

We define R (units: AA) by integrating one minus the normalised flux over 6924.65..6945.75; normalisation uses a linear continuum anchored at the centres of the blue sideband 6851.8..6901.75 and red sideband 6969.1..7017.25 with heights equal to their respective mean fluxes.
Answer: 0.7 AA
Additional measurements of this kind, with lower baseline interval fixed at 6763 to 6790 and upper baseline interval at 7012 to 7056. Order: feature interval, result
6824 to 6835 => 0.3 AA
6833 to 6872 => -0.3 AA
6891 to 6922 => -0.4 AA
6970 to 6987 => -0.4 AA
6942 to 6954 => -0.4 AA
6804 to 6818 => 0.2 AA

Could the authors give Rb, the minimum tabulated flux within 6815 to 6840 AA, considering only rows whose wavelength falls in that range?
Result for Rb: 2.425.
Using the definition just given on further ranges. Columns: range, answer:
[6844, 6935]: 2.343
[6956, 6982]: 2.558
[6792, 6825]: 2.387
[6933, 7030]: 2.413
